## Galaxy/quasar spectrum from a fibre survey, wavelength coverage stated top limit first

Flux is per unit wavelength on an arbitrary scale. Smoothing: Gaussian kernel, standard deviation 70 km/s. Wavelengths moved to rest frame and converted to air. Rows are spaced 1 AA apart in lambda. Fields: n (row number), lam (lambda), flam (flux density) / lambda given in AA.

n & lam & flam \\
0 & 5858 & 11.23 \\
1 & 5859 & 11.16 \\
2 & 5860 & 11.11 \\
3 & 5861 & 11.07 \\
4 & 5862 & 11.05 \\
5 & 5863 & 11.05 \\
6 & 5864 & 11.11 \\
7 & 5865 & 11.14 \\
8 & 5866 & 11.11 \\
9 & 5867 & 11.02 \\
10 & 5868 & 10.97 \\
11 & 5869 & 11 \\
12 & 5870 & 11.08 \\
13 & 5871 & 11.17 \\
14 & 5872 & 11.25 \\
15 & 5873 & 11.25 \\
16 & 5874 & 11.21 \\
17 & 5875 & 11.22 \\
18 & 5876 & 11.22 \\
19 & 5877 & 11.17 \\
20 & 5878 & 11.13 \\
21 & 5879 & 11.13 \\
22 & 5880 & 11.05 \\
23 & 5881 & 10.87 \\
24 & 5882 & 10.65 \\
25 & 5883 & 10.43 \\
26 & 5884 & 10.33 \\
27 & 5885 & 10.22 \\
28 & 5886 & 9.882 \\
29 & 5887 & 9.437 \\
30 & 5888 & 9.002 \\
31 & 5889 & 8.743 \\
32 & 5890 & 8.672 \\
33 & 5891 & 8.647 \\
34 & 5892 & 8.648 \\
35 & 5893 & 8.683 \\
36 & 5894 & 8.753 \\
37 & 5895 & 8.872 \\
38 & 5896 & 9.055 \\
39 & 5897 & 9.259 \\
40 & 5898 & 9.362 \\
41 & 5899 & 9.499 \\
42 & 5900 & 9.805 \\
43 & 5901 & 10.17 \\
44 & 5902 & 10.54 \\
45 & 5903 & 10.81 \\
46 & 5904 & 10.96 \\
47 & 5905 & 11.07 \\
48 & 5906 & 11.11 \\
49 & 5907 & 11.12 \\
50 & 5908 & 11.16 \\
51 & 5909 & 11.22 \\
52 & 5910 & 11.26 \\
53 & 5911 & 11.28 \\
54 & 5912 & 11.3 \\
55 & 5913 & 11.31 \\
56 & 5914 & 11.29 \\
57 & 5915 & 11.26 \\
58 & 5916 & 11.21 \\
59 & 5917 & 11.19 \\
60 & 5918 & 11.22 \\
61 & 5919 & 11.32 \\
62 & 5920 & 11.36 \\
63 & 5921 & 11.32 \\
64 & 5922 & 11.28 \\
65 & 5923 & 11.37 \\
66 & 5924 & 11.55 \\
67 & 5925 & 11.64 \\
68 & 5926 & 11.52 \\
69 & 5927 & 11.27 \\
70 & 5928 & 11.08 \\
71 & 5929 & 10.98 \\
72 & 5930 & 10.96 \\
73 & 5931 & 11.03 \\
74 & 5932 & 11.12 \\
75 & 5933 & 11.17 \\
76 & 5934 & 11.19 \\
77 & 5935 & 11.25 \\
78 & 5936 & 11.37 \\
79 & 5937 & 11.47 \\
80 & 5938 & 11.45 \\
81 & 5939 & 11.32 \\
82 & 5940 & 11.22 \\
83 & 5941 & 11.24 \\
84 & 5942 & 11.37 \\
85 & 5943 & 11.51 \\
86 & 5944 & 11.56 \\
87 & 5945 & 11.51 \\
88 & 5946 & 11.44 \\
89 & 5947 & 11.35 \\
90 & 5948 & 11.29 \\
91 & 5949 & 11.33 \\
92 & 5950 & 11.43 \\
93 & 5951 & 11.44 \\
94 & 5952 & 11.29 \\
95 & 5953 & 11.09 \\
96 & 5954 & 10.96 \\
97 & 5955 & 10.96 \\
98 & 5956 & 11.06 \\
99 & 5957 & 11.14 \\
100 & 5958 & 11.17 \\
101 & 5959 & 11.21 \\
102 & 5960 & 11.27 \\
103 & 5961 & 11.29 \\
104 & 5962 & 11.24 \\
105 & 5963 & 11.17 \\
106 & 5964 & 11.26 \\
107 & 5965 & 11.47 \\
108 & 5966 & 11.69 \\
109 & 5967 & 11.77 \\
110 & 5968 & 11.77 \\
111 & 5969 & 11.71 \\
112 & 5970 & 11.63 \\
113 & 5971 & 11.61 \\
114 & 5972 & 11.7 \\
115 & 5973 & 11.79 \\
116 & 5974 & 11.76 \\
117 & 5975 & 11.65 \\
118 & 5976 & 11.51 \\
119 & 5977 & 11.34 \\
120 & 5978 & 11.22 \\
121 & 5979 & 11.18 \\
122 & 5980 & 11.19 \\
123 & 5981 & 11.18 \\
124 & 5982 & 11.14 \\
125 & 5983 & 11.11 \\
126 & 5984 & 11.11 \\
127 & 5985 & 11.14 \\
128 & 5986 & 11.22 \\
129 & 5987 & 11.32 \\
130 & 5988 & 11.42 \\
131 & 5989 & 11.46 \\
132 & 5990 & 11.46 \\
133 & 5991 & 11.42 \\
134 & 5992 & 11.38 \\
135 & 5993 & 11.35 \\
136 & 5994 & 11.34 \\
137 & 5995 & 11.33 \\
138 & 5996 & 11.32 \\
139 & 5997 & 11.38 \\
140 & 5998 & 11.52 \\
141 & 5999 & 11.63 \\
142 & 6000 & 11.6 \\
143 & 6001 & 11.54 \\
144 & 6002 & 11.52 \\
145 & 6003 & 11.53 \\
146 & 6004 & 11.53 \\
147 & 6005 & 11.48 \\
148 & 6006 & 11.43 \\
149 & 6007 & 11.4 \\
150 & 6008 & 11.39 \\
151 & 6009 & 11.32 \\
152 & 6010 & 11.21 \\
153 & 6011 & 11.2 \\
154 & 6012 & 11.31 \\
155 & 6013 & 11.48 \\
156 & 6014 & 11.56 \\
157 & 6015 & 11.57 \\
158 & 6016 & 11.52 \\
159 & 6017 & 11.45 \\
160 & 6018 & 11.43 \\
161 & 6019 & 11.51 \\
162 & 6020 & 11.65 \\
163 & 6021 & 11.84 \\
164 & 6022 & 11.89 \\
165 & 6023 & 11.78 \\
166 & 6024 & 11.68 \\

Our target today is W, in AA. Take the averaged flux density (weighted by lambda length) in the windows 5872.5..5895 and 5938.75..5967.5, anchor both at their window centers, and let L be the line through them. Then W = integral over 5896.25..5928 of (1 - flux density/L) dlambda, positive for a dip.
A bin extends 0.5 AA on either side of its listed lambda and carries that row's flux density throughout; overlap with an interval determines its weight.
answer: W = -1.1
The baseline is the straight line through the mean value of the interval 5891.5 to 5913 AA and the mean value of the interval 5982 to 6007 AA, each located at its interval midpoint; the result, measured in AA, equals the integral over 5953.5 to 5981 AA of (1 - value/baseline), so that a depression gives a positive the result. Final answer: -0.87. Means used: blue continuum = 10.2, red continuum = 11.4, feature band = 11.4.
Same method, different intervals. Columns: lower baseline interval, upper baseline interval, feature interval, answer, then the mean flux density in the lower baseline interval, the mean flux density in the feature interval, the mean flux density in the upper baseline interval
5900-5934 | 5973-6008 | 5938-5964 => 0.0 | 11.1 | 11.3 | 11.4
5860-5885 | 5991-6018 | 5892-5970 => 1.2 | 11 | 11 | 11.4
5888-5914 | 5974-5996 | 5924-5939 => -1.1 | 10.1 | 11.3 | 11.3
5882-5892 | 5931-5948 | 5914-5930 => -0.9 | 9.5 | 11.3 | 11.3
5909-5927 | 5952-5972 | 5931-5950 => 0.0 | 11.3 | 11.3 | 11.3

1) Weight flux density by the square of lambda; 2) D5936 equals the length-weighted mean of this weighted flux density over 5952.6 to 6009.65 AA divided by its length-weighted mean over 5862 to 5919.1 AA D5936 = 1.12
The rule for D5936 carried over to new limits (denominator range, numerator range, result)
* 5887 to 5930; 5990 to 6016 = 1.12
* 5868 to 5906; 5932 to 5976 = 1.14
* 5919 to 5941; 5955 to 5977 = 1.03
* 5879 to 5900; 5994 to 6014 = 1.24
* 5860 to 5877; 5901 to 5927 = 1.02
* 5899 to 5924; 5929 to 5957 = 1.03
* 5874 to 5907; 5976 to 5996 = 1.16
